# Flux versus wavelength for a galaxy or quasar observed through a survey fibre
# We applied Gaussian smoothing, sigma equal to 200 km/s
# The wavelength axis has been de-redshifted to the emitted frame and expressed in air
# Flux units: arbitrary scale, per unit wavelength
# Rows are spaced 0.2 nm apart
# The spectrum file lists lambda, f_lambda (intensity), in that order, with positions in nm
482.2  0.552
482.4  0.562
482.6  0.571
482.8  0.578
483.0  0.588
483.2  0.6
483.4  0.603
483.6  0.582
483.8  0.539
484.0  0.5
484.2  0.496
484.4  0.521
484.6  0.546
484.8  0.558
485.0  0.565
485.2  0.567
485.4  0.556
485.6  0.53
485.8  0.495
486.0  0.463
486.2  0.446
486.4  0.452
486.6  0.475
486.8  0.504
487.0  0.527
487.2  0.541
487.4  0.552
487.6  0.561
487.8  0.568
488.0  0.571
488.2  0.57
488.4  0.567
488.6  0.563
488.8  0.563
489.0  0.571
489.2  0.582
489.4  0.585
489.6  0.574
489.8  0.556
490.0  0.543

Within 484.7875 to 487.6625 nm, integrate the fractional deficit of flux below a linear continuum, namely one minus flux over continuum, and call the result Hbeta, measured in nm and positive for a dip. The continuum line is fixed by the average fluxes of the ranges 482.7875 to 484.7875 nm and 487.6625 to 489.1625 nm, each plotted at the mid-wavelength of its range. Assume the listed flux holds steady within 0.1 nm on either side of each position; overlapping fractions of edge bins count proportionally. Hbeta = 0.22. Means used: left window 0.554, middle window 0.518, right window 0.568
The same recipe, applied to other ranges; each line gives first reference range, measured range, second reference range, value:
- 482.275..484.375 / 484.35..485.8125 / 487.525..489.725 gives 0.046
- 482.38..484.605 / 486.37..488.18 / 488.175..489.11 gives 0.101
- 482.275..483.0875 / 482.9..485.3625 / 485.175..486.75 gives -0.076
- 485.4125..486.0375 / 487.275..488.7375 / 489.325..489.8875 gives -0.051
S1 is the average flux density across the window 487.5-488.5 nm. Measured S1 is 0.567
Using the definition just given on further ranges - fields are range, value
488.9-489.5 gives 0.579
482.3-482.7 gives 0.566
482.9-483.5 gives 0.597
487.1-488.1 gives 0.559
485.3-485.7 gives 0.543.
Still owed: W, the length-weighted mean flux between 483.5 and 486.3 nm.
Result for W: 0.526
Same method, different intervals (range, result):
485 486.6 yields 0.504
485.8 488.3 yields 0.518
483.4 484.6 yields 0.535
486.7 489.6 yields 0.559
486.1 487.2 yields 0.486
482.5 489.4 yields 0.544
